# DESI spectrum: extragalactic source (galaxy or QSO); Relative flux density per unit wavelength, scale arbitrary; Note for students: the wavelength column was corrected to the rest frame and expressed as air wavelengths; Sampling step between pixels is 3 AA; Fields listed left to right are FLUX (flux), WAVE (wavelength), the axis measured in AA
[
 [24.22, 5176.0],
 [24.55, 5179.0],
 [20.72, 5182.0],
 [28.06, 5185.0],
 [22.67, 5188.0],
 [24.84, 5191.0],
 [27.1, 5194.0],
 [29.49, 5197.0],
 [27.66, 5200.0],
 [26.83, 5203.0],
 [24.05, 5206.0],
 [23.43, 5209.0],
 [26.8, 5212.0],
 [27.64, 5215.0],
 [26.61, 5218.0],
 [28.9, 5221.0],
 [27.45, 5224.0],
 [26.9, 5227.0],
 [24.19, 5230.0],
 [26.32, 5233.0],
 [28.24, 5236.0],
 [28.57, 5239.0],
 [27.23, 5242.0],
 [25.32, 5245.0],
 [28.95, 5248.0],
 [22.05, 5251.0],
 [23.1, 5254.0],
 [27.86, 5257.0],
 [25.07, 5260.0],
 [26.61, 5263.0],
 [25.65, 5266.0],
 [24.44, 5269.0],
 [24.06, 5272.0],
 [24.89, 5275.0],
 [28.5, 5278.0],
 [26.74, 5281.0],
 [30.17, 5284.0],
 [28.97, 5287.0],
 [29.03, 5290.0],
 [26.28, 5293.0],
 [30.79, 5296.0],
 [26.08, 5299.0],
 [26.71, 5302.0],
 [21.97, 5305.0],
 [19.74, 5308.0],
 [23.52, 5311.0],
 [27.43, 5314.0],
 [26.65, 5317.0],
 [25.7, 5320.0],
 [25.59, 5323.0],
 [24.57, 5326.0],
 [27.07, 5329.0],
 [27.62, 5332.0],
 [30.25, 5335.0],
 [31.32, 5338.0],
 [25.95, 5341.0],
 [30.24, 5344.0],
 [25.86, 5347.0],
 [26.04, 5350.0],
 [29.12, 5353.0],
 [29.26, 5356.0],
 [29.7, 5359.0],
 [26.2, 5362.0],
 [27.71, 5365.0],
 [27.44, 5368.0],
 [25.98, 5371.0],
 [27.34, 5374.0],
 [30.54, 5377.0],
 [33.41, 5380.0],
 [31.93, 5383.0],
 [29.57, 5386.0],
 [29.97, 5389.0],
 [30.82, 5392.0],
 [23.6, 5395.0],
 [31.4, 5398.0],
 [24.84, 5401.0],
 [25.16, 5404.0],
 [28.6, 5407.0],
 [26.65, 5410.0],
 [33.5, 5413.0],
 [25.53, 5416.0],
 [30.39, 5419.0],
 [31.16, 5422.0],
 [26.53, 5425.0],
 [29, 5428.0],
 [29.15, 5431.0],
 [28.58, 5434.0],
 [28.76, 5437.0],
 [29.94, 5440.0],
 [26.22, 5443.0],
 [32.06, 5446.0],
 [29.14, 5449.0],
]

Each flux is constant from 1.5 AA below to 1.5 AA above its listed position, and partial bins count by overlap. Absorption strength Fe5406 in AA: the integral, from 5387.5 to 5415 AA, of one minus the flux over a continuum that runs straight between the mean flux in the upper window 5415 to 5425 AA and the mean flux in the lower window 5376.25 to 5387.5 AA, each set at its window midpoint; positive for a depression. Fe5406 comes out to 1.7 AA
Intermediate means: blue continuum 31.4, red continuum 28.8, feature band 28.2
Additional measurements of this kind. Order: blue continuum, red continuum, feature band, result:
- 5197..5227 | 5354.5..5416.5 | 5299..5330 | 3.3 AA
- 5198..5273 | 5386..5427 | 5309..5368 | 0.5 AA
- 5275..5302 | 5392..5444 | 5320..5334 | 0.9 AA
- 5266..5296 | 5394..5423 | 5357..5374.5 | 0.2 AA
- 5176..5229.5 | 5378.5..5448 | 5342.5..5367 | 0.1 AA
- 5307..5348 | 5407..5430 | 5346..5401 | -1.5 AA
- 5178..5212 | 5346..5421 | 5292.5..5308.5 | 0.9 AA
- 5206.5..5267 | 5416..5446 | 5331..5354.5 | -0.5 AA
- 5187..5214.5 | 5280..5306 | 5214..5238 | -0.6 AA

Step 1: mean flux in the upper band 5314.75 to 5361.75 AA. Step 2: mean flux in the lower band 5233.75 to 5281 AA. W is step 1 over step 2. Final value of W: 1.06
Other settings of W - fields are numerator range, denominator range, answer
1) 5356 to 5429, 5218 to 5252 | 1.07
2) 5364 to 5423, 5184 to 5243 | 1.08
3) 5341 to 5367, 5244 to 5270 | 1.09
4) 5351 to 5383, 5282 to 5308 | 1.06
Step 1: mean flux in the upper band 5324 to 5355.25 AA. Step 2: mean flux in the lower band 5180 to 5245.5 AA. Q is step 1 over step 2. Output 1.06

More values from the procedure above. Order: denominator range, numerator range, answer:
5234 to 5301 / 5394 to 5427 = 1.05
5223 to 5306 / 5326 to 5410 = 1.07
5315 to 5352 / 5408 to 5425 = 1.07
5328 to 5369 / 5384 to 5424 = 1.01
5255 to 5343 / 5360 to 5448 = 1.08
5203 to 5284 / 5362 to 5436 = 1.09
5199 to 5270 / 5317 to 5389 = 1.07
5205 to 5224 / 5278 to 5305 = 1.05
